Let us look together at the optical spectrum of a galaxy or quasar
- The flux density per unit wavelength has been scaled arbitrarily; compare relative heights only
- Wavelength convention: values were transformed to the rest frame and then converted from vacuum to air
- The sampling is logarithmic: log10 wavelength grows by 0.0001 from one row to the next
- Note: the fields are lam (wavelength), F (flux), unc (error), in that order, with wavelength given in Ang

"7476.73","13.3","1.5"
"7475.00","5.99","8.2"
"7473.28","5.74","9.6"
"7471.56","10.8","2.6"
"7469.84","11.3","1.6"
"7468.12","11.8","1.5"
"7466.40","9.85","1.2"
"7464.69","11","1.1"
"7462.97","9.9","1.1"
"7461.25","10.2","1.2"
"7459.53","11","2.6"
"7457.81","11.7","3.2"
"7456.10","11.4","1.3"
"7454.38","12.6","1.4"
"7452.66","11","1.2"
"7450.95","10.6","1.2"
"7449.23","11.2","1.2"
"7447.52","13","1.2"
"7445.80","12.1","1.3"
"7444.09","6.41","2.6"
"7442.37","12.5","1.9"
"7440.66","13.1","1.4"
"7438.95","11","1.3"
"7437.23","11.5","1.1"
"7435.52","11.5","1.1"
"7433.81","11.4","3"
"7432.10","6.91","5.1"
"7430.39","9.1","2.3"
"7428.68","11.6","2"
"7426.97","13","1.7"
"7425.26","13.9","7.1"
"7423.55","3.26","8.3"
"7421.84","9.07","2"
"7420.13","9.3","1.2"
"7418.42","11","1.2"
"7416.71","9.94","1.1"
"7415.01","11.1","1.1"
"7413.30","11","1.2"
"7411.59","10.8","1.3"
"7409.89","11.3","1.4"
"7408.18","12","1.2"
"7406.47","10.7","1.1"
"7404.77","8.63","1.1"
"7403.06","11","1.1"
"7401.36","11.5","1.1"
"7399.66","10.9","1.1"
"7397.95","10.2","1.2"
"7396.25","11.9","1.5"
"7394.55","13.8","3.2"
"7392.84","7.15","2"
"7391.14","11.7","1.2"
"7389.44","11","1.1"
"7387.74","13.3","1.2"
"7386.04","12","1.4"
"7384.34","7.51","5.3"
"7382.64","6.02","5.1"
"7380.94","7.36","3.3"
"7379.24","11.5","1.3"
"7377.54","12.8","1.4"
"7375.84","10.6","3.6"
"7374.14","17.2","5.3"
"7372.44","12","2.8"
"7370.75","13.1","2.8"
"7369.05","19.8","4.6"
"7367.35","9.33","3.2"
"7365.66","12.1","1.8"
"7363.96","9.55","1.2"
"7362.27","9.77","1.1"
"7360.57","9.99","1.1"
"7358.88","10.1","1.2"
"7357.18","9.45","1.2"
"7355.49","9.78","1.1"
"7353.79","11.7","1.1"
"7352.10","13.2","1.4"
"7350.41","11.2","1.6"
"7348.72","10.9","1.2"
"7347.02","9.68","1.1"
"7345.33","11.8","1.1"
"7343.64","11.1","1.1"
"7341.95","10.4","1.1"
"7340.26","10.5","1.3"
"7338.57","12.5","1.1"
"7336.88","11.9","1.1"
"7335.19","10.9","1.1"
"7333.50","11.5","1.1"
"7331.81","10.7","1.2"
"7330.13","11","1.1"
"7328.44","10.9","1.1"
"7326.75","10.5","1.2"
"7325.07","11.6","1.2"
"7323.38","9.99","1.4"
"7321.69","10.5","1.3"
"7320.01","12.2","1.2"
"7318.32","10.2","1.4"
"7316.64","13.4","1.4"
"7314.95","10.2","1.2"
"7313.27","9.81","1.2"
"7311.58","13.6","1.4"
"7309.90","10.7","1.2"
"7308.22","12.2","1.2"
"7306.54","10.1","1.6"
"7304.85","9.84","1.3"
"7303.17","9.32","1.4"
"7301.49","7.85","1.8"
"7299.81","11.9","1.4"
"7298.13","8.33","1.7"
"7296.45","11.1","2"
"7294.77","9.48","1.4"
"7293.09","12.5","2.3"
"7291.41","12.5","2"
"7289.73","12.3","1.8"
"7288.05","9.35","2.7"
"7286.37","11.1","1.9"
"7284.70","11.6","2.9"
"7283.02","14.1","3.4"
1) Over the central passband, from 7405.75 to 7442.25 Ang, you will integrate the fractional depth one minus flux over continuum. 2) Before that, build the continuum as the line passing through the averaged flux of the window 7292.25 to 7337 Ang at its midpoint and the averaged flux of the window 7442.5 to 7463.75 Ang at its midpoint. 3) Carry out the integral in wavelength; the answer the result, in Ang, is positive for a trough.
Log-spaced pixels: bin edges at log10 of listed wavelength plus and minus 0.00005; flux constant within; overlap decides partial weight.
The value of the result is 1.0 Ang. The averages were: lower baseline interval 10.8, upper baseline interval 11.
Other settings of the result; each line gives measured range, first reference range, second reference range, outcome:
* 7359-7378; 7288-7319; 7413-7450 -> -2.8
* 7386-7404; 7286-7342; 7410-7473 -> -0.8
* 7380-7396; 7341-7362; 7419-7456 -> 1.0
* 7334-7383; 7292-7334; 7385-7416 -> -1.6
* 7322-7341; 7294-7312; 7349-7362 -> -0.9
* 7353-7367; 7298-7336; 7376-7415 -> 0.6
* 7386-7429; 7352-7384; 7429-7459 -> 1.3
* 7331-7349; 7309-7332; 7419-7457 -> -0.1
